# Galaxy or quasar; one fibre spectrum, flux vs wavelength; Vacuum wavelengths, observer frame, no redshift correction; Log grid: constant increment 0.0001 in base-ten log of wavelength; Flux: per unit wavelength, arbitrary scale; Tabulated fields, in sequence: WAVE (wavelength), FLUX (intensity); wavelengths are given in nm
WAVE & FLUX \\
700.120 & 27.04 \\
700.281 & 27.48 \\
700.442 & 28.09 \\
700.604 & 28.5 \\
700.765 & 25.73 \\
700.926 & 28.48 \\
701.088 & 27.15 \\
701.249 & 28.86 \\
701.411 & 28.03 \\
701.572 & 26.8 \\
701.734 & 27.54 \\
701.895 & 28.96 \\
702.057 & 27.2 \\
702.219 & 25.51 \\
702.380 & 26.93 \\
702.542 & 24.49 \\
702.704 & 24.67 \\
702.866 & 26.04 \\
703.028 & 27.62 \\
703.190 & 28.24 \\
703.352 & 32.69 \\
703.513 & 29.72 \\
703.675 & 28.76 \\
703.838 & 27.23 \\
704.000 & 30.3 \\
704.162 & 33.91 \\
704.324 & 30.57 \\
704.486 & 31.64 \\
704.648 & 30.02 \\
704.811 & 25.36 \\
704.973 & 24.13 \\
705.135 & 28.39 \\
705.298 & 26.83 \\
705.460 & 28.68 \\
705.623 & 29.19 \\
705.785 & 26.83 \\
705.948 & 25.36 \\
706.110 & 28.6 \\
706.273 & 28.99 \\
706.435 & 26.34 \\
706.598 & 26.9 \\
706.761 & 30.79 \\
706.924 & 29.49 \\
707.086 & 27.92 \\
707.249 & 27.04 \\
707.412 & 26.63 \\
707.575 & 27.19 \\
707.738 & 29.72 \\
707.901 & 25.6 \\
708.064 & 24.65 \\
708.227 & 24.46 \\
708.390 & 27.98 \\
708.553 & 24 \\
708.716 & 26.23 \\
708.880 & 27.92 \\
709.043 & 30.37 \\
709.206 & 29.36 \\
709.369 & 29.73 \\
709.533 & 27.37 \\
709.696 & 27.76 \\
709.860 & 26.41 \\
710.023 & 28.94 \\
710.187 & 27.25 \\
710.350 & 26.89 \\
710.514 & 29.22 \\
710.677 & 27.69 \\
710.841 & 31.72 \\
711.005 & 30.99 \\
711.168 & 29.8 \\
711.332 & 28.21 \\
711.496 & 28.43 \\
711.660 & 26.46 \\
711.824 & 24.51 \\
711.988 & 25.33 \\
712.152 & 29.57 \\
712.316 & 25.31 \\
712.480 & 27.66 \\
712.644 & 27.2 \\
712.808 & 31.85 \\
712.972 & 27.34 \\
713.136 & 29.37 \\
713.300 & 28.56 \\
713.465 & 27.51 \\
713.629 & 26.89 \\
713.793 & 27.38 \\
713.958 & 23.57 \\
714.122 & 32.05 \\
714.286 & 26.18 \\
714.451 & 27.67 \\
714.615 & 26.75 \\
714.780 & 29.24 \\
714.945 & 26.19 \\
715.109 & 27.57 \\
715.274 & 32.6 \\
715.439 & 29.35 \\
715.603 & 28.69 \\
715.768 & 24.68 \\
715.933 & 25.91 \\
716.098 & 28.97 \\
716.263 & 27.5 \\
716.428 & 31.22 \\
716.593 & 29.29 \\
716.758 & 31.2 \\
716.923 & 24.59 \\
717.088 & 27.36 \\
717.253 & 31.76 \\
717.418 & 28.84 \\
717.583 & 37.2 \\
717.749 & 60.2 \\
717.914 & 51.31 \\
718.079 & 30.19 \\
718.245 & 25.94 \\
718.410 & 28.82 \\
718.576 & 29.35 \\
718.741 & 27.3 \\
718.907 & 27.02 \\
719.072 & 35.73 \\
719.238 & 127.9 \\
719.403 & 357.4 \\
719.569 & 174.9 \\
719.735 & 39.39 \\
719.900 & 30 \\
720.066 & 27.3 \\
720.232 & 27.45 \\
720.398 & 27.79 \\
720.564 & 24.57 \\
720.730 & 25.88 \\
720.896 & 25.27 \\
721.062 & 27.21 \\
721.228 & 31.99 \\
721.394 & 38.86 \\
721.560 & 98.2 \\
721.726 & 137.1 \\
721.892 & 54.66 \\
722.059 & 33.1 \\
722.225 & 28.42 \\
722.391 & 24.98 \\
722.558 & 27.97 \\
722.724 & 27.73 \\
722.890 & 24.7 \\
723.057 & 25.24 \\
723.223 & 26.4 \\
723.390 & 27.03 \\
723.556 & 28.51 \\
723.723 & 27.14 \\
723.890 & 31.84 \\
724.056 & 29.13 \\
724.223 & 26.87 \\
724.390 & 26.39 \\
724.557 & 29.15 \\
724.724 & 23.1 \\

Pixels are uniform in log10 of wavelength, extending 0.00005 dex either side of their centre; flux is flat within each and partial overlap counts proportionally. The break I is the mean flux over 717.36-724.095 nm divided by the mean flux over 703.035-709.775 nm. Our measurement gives 1.76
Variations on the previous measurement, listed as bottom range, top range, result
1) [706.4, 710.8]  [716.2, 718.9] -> 1.18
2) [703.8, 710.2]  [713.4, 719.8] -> 1.62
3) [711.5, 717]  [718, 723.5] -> 1.87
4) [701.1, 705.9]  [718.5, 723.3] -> 1.98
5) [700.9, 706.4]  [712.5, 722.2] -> 1.54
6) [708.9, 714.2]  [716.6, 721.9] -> 1.96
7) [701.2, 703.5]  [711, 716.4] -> 1.01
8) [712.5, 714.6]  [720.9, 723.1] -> 1.59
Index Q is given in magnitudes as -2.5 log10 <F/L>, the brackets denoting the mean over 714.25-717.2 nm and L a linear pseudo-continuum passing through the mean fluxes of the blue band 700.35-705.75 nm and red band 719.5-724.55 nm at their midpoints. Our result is 0.26 mag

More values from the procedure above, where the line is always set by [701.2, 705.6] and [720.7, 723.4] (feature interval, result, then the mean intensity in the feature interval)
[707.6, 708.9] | 0.19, 26.3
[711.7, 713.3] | 0.24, 27.6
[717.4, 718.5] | 0.00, 37.9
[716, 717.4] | 0.27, 28.9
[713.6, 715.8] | 0.27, 27.9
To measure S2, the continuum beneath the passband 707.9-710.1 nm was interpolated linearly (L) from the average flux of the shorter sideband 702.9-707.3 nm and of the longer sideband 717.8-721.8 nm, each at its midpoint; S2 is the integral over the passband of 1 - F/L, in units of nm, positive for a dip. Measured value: 0.591 nm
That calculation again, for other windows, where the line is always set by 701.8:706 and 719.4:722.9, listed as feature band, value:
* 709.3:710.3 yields 0.24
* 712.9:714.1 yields 0.42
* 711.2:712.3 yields 0.35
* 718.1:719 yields 0.39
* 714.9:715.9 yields 0.38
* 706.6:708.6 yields 0.38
